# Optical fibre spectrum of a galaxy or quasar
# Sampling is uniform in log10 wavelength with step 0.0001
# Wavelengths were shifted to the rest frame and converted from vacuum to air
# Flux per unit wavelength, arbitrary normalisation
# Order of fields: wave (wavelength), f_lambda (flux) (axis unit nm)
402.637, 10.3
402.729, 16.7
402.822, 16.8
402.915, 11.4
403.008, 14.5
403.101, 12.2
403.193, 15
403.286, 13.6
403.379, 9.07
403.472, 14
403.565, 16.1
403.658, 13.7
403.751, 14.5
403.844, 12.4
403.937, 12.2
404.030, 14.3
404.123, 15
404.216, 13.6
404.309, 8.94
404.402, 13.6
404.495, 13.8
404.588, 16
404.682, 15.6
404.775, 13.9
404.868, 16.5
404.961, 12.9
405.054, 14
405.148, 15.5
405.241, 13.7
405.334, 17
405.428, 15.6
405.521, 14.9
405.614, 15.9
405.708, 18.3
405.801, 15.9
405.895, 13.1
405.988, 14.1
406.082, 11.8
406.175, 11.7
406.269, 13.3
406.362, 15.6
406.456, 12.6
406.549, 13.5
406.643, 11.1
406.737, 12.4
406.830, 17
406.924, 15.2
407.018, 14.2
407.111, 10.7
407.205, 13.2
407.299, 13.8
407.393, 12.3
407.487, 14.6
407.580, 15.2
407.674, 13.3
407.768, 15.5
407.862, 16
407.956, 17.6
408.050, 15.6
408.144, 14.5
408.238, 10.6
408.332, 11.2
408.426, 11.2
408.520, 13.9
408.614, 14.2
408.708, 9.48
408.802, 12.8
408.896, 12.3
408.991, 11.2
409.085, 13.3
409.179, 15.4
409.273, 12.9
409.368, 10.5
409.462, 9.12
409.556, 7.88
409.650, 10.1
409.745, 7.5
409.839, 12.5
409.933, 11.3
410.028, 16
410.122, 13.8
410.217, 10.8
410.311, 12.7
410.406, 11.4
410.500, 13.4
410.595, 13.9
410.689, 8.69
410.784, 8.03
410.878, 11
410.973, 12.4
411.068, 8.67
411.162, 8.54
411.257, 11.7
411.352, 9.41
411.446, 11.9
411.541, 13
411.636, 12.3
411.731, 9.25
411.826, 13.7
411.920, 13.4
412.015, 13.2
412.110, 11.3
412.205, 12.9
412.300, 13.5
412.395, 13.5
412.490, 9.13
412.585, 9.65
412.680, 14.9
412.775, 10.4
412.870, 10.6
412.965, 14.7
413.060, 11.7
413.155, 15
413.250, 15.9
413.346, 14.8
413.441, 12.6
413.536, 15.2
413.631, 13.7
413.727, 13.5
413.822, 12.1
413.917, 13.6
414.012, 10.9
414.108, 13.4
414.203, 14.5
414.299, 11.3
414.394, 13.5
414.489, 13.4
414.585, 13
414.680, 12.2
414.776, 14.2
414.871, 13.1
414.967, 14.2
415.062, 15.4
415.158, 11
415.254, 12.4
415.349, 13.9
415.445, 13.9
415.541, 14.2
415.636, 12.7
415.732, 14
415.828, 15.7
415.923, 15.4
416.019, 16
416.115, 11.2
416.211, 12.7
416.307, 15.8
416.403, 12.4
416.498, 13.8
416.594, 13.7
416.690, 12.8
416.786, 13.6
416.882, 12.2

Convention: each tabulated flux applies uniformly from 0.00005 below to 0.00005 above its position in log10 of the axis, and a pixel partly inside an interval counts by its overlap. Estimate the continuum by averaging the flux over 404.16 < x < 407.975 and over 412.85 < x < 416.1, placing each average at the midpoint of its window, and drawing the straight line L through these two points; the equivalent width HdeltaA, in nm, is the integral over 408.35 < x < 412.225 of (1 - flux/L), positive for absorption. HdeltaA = 0.63 nm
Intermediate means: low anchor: 14.2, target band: 11.6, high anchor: 13.6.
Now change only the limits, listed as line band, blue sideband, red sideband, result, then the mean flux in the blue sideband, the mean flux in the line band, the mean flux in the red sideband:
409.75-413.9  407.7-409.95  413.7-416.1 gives 0.23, 12.4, 12.2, 13.5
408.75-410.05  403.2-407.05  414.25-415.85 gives 0.21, 14.1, 11.5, 13.4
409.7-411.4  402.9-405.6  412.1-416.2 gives 0.29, 14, 11.2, 13.2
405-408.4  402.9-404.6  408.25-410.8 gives -0.45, 13.3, 14.2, 11.7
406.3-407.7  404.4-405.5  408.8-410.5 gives -0.01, 14.9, 13.7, 11.8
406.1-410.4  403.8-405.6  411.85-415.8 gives 0.29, 14.2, 12.9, 13.1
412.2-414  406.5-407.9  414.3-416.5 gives 0.09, 13.9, 13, 13.6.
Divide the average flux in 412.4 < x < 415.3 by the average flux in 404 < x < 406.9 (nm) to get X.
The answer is 0.9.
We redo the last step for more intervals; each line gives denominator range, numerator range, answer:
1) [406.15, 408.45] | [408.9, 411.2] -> 0.83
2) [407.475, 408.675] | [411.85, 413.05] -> 0.87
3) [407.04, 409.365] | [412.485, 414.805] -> 0.98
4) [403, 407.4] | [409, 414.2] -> 0.87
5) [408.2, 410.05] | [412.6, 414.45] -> 1.14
